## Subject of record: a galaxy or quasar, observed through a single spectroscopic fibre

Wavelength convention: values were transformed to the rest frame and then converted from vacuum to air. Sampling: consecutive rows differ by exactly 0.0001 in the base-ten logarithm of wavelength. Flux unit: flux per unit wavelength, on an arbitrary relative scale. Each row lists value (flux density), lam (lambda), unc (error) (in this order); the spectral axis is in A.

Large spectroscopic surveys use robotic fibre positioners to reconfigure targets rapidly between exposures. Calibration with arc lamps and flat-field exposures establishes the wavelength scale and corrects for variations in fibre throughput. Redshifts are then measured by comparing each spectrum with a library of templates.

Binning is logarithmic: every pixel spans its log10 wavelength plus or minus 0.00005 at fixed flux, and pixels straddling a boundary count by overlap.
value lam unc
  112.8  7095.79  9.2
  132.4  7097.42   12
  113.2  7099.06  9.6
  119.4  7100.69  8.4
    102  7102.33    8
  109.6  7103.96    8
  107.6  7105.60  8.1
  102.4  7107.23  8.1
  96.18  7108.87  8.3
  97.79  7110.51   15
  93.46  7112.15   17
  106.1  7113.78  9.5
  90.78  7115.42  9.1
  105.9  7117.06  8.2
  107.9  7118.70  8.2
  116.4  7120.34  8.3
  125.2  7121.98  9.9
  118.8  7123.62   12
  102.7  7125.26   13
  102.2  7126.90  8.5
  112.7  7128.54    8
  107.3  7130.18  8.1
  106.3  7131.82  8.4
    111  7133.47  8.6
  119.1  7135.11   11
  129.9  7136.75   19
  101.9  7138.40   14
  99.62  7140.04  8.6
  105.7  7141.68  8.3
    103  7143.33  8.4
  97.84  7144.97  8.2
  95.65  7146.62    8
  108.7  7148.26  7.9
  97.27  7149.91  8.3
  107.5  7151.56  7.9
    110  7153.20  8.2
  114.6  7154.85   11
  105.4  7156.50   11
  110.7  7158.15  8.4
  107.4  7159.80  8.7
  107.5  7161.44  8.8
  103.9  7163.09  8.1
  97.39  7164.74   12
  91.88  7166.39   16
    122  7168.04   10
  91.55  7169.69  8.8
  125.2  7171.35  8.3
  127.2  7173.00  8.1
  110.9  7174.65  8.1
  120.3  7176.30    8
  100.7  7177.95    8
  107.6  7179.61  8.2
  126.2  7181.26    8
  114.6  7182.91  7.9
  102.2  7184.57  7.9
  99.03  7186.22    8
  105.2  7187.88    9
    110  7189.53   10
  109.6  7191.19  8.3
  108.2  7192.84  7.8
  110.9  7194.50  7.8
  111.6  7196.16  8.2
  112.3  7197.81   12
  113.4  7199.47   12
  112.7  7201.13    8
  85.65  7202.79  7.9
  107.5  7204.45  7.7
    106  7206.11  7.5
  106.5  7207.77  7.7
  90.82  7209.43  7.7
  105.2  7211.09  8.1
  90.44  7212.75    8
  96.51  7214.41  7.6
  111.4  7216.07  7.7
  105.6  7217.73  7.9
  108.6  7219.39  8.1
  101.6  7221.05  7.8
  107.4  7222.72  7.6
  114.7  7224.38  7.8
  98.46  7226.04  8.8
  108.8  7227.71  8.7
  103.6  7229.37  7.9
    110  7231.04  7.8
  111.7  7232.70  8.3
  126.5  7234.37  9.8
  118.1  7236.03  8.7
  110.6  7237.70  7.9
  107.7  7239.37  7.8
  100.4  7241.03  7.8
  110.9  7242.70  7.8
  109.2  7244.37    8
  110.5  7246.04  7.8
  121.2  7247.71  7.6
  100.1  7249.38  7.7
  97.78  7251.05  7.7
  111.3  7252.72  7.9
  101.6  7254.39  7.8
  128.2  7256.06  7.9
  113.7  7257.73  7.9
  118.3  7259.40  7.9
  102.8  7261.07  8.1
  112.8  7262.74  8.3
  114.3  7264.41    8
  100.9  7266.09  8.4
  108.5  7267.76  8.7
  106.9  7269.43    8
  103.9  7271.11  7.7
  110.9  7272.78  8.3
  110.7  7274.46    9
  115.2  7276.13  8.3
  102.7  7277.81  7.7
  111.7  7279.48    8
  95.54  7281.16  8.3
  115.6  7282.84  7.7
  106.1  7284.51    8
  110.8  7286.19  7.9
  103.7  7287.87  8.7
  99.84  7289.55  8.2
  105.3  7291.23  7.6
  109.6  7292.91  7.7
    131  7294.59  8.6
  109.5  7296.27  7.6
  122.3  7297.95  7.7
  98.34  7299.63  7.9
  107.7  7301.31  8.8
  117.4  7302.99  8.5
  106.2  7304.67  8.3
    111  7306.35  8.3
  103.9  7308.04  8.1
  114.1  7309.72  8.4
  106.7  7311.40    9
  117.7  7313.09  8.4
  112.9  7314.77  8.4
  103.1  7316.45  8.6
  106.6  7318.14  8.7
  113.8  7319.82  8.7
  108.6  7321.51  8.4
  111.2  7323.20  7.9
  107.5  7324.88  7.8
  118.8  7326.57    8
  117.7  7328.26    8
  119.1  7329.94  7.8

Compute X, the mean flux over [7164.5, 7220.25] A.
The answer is 107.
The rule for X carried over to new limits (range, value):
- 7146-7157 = 106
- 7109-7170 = 106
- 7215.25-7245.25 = 109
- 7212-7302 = 109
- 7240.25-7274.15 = 109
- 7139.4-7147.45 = 100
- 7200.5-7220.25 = 102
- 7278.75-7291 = 106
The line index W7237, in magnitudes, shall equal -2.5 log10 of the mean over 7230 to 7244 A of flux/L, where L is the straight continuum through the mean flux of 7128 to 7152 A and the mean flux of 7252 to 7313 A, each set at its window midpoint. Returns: -0.03 mag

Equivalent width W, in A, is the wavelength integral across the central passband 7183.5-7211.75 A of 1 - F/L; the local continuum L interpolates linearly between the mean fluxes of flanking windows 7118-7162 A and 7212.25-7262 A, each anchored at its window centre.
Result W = 0.76 A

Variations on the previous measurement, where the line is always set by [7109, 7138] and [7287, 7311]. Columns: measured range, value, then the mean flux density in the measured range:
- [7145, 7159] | 0.4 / 106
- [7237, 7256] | 0.2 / 108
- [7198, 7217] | 1.1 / 103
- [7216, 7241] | 0.0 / 109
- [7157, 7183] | -0.3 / 110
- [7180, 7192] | 0.0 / 109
